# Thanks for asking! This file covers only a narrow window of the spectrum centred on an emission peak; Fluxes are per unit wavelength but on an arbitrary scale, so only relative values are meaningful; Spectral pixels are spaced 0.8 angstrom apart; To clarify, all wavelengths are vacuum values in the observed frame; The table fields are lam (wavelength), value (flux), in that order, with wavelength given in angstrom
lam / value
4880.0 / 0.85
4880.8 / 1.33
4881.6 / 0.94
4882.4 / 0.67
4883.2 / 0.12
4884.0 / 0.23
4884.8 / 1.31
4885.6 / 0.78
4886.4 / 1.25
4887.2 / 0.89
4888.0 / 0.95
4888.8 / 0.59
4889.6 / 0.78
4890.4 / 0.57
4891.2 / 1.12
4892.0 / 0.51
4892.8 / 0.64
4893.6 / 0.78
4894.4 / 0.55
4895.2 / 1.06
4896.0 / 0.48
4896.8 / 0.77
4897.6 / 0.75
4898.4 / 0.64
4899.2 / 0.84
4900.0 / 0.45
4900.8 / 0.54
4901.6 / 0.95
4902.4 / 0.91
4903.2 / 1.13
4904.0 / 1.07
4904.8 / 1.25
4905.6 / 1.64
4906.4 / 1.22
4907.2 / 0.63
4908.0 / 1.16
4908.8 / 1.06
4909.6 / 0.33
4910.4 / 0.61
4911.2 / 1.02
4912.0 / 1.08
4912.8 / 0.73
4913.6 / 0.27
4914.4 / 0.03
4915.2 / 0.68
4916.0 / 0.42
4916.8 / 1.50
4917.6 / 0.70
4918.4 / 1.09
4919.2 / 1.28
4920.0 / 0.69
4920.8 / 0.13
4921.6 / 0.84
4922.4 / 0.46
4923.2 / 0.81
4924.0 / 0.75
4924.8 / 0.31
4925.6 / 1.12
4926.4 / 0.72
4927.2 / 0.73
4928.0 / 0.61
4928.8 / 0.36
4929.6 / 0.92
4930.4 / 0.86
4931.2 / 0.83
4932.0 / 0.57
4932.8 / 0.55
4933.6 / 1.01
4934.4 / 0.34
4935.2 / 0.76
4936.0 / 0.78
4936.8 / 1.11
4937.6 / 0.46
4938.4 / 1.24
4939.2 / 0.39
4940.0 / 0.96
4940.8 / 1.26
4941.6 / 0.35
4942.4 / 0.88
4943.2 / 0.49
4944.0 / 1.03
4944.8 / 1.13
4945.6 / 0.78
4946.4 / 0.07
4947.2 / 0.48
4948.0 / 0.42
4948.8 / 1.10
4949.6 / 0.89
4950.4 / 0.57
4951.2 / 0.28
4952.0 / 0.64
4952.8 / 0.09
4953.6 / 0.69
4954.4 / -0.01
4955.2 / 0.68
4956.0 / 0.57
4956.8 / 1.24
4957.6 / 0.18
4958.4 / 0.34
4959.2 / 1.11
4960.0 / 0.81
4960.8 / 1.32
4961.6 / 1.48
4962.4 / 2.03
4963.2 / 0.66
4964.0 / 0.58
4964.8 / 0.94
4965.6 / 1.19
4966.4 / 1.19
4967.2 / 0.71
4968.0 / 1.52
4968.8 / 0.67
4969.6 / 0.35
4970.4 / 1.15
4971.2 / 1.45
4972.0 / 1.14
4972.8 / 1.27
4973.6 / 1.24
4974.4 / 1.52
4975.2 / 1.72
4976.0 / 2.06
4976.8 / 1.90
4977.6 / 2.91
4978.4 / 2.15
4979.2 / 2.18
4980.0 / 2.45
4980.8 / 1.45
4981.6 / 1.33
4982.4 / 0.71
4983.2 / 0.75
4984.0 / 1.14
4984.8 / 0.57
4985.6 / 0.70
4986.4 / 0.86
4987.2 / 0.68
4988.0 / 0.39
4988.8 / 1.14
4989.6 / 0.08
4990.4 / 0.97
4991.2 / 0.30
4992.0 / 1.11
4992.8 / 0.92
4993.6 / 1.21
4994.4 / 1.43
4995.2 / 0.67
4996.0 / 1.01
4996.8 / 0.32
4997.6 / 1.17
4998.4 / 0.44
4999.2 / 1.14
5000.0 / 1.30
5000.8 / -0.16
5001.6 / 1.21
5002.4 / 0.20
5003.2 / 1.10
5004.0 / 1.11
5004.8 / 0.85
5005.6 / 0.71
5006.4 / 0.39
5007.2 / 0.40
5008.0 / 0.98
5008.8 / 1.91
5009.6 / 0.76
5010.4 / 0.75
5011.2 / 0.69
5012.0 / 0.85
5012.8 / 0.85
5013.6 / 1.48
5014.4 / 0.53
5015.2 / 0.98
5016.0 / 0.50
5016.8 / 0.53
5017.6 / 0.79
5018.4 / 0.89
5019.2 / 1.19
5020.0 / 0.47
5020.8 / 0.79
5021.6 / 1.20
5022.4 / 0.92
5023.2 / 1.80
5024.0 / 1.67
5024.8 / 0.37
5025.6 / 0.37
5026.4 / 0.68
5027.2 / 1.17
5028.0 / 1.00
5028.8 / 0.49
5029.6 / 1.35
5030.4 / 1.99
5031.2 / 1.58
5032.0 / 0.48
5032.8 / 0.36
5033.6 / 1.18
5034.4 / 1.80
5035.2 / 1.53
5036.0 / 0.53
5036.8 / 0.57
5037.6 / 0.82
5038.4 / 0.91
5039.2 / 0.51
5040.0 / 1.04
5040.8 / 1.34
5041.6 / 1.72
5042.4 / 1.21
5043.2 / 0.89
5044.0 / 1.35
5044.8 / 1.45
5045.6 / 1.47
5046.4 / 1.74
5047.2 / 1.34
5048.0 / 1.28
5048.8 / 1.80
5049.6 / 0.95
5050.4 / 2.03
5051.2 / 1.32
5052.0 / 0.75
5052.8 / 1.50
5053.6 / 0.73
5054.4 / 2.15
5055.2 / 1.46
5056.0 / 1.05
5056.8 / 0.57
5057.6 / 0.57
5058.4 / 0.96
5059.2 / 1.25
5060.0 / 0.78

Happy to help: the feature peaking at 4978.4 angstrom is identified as [O II] 3727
